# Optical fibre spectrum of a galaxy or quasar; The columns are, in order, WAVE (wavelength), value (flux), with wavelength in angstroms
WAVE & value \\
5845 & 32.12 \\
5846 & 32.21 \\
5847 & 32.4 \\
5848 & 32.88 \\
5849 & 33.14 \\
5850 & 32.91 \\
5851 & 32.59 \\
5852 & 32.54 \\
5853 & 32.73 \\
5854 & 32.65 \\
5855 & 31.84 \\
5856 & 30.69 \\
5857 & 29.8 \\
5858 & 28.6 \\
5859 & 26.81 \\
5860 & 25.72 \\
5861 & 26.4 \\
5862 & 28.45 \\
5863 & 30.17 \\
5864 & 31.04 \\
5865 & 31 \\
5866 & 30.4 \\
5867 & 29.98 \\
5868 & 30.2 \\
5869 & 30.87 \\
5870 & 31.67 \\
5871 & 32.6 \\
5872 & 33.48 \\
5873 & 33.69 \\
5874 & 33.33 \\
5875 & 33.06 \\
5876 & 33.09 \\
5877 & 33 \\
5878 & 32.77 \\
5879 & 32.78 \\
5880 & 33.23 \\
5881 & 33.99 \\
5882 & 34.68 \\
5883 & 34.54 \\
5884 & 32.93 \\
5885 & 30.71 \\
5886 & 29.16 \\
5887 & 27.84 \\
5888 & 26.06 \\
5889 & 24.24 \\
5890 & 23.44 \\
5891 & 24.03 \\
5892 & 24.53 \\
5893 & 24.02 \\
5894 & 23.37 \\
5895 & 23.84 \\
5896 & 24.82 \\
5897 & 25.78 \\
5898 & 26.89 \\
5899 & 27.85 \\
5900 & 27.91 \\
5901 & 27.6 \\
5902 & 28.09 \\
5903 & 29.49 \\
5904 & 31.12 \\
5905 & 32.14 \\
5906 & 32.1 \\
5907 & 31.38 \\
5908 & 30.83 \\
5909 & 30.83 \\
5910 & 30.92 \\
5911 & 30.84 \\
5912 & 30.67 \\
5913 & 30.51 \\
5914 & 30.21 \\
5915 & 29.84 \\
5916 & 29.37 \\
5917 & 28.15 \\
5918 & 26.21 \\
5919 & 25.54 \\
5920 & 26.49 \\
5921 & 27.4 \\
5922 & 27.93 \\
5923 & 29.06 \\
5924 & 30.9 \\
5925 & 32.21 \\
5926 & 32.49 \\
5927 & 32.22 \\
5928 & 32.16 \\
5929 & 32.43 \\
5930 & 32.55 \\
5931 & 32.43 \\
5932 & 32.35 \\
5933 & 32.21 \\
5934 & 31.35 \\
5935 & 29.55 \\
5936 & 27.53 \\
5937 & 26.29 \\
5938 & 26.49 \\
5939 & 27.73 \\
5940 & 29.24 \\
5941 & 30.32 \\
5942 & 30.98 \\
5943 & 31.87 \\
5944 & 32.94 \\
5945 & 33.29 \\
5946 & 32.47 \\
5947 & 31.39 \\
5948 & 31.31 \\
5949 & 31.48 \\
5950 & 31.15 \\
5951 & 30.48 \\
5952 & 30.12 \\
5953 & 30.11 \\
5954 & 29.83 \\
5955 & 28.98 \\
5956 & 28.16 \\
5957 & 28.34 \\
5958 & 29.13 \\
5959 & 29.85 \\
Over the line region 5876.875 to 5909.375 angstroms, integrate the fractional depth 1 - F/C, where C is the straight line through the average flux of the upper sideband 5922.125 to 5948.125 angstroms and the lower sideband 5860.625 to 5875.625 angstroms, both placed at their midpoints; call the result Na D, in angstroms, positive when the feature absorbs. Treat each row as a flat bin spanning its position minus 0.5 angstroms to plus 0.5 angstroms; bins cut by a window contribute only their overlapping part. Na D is 2.2 angstroms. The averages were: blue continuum 31.1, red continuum 30.9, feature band 28.9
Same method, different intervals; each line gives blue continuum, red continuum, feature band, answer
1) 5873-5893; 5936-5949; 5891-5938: 1.9 angstroms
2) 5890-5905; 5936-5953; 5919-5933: -0.9 angstroms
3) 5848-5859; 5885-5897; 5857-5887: -3.1 angstroms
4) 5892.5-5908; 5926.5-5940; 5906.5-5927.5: -0.4 angstroms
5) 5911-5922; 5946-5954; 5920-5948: -0.8 angstroms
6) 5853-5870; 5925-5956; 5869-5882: -1.3 angstroms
